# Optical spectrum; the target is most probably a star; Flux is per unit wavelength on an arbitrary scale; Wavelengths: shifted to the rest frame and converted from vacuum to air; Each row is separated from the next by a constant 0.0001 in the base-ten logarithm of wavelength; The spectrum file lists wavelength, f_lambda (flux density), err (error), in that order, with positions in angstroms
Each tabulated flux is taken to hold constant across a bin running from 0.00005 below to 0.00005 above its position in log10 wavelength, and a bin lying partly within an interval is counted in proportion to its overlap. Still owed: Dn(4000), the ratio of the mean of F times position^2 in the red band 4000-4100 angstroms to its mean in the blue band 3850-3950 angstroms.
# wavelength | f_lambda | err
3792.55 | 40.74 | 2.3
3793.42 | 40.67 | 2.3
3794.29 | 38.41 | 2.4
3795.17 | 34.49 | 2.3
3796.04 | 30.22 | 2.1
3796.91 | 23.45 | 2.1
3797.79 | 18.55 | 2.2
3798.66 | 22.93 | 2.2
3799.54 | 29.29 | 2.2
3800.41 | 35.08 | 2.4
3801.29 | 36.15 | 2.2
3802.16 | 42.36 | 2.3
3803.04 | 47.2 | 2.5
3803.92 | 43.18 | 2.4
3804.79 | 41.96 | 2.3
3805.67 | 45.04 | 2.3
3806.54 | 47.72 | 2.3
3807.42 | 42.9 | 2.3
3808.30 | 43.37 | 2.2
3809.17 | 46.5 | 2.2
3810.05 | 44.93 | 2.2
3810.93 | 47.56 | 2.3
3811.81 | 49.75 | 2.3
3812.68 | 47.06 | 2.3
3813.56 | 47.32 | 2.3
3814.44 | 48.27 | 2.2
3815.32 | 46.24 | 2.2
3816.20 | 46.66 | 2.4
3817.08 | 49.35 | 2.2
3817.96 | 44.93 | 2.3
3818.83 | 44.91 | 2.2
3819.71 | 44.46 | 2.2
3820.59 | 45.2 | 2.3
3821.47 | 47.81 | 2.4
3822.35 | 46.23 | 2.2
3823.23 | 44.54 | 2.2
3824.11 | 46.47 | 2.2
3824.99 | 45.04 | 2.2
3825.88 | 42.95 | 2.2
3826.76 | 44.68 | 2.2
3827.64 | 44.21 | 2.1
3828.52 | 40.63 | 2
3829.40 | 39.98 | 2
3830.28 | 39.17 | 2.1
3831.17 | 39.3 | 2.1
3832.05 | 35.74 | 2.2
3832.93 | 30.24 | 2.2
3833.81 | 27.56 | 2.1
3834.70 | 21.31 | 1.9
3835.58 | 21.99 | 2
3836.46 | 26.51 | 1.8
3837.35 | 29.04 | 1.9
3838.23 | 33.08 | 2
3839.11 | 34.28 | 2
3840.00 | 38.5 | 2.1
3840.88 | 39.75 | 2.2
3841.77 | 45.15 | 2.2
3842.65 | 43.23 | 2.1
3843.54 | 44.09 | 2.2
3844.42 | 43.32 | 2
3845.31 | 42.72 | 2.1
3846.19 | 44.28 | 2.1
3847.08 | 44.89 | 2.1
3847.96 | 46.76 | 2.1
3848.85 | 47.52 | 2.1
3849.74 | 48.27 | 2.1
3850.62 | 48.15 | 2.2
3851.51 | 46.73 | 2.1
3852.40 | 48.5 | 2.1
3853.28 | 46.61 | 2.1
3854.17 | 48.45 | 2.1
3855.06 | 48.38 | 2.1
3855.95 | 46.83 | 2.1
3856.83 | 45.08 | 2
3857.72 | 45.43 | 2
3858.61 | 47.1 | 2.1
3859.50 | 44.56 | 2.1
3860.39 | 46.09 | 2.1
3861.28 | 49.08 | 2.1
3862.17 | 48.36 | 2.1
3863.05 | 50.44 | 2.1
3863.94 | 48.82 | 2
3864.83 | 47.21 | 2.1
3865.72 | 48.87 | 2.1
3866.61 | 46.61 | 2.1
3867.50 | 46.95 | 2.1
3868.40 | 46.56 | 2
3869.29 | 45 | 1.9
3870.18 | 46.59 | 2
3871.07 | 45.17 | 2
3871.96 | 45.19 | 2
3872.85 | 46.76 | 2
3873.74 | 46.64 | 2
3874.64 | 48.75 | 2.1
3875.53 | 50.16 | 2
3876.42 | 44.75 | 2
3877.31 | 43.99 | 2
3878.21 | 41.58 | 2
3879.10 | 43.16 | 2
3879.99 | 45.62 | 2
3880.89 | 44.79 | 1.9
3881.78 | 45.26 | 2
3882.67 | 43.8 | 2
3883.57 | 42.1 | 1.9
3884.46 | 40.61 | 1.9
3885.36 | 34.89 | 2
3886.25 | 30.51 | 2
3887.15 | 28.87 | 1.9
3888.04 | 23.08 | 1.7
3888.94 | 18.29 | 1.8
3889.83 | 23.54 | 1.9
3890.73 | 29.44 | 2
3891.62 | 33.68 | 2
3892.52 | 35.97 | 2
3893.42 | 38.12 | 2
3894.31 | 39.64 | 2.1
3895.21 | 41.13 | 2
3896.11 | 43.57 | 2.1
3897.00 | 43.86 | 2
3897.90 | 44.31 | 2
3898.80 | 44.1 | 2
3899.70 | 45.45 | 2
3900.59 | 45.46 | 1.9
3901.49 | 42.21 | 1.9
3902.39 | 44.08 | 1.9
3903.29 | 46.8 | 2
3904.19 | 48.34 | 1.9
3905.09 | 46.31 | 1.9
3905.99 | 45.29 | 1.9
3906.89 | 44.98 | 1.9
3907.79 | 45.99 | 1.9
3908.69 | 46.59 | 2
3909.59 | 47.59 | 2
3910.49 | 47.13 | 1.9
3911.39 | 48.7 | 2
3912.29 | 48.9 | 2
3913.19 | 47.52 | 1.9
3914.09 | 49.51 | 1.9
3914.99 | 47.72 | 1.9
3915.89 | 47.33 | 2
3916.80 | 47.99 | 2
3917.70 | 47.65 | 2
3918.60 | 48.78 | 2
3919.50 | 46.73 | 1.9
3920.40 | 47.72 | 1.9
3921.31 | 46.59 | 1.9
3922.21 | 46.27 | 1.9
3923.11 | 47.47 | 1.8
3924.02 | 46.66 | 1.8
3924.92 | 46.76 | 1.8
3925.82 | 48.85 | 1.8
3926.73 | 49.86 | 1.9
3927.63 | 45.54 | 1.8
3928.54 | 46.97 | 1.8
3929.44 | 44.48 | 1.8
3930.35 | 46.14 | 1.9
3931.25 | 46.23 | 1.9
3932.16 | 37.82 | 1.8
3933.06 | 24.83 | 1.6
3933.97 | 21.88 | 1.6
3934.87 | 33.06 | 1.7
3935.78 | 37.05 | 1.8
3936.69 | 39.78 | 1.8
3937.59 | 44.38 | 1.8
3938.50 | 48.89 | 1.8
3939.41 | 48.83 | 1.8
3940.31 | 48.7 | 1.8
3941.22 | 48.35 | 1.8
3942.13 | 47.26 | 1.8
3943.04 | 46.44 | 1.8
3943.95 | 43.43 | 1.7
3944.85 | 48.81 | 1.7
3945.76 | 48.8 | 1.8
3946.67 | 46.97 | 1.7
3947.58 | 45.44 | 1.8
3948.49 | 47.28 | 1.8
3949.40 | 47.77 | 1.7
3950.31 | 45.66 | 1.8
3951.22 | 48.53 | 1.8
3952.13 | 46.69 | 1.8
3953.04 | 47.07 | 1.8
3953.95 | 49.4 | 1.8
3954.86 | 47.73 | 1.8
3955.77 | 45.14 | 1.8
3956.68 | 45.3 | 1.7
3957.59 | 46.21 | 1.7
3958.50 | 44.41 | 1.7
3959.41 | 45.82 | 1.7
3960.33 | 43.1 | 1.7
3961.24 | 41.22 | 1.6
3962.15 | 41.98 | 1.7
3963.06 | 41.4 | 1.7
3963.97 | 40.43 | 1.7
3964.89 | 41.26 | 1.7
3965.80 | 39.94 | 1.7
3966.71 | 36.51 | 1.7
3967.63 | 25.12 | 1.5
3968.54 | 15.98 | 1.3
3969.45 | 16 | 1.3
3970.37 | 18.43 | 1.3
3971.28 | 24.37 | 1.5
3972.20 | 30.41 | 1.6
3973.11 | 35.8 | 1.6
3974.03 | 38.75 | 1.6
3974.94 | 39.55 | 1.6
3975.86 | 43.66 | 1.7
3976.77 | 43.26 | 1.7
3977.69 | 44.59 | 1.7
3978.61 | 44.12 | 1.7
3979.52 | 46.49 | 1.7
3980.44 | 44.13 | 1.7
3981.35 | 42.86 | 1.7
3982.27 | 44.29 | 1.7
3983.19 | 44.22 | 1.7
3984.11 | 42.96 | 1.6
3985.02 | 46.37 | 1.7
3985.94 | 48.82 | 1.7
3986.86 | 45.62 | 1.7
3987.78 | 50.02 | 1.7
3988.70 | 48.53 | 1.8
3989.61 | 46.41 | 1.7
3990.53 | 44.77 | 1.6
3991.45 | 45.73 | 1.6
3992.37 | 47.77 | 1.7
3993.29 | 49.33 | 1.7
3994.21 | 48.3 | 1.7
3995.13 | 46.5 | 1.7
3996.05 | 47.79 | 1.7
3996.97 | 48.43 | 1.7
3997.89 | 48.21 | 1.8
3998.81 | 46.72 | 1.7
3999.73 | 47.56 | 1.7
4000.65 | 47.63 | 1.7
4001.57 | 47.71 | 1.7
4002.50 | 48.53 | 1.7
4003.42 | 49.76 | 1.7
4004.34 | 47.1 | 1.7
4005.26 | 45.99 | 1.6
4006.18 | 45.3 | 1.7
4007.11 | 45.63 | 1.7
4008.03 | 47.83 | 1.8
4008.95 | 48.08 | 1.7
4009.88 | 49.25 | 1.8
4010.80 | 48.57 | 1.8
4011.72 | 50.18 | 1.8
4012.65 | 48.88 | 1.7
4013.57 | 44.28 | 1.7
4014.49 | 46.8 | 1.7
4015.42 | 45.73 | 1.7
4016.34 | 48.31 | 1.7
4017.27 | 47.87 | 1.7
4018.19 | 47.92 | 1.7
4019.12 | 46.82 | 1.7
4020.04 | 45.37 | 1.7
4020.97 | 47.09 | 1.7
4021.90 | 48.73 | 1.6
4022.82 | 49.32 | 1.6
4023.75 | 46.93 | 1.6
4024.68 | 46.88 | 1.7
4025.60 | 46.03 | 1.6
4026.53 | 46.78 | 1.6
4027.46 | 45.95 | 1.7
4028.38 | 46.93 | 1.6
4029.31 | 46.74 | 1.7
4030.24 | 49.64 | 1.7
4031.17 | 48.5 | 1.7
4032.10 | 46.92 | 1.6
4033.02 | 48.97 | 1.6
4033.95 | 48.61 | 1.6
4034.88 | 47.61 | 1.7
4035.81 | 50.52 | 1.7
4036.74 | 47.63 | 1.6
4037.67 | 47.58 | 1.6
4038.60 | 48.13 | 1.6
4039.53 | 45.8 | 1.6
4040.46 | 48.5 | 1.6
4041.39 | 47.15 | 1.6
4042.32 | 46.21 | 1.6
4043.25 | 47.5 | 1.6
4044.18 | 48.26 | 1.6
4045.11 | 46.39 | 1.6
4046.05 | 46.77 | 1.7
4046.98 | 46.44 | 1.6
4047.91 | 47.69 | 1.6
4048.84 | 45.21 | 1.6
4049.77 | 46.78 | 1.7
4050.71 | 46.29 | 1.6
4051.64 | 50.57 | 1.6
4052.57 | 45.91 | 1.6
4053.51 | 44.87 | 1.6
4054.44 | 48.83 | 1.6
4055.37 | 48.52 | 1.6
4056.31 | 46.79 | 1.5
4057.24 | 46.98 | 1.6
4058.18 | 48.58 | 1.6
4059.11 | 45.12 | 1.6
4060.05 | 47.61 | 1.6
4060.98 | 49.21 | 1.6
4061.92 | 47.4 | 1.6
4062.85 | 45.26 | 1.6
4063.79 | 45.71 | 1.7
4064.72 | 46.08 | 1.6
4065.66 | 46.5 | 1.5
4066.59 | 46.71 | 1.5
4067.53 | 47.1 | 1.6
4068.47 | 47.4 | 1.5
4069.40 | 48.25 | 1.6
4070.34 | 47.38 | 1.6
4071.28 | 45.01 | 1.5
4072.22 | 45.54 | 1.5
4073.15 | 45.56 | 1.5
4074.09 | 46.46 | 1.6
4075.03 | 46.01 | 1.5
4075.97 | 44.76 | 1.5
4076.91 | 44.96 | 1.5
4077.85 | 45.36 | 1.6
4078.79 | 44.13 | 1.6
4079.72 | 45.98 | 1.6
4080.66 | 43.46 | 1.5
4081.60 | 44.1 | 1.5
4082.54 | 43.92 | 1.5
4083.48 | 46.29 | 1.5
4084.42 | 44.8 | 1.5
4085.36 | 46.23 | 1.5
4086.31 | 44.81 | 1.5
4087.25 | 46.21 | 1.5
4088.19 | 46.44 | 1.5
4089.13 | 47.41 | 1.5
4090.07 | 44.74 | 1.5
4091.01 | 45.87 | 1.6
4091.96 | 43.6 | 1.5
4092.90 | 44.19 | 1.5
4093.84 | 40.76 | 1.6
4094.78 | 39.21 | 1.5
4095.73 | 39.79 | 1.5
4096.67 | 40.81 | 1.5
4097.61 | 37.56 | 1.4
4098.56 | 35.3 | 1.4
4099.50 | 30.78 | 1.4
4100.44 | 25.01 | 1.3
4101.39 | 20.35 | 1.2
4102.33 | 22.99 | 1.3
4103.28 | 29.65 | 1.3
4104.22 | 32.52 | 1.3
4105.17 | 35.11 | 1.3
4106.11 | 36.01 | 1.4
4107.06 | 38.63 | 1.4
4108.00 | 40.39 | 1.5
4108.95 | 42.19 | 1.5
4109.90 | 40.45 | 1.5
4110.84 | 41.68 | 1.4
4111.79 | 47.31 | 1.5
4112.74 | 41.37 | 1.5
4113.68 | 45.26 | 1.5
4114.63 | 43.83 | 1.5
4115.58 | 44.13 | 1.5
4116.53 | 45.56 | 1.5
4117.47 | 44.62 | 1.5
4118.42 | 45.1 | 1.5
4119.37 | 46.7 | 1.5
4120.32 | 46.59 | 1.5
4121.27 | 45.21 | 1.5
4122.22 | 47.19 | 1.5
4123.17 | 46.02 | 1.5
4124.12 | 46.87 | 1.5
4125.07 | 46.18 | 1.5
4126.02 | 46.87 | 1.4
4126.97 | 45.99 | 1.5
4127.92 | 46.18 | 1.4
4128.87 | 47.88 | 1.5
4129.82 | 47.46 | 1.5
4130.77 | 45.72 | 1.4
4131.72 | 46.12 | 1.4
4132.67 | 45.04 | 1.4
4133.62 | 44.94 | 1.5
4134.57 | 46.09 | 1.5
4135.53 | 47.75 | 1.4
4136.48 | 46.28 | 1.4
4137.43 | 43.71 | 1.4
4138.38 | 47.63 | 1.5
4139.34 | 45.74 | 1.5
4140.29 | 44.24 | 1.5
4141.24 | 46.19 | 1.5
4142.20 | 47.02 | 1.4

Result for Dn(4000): 1.1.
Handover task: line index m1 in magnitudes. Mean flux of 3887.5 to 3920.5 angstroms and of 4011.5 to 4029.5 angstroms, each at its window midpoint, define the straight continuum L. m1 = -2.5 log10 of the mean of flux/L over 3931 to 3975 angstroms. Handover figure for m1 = 0.10 mag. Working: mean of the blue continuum 42.7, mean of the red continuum 47.1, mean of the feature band 40.5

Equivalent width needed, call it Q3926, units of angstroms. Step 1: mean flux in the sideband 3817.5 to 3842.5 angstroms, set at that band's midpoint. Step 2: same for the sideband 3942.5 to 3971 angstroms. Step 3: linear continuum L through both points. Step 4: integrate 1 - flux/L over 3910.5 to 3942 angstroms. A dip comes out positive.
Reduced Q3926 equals -3.1 angstroms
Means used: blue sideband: 38.8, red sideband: 41.5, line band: 44.9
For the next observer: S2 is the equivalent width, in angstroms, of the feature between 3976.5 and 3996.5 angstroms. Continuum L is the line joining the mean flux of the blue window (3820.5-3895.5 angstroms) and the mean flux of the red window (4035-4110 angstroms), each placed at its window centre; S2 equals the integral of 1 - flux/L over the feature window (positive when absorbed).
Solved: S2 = -1.5 angstroms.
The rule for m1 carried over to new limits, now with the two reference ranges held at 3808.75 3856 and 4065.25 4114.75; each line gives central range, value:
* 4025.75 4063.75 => -0.13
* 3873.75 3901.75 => 0.08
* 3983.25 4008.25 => -0.13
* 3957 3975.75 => 0.18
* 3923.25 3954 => -0.06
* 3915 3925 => -0.12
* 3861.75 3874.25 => -0.11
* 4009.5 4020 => -0.14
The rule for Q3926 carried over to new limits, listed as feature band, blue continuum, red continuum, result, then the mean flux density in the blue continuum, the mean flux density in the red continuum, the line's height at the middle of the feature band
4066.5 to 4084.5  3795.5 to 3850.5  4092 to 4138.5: -1.79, 40.6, 41.7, 41.5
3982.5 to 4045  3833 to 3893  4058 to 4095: -4.20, 41.5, 45.6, 44.4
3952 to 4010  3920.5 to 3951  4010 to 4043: 3.73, 44.4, 47.6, 46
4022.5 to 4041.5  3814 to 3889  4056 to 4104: -2.07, 42.7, 43.1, 43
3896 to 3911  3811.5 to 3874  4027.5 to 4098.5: -0.41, 43.6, 46.1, 44.3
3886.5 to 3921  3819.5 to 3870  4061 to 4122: 0.28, 42.8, 42.5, 42.7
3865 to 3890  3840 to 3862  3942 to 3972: 1.69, 45.8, 41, 44.6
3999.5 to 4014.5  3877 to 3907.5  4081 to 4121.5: -2.71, 39.8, 40.8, 40.3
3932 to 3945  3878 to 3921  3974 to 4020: 0.82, 42.2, 46.6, 43.9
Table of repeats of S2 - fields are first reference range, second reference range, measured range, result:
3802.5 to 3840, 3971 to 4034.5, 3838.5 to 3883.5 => -3.3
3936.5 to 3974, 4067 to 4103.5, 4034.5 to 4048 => -1.8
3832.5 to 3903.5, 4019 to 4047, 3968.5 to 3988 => 2.8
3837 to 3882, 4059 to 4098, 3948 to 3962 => -0.3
